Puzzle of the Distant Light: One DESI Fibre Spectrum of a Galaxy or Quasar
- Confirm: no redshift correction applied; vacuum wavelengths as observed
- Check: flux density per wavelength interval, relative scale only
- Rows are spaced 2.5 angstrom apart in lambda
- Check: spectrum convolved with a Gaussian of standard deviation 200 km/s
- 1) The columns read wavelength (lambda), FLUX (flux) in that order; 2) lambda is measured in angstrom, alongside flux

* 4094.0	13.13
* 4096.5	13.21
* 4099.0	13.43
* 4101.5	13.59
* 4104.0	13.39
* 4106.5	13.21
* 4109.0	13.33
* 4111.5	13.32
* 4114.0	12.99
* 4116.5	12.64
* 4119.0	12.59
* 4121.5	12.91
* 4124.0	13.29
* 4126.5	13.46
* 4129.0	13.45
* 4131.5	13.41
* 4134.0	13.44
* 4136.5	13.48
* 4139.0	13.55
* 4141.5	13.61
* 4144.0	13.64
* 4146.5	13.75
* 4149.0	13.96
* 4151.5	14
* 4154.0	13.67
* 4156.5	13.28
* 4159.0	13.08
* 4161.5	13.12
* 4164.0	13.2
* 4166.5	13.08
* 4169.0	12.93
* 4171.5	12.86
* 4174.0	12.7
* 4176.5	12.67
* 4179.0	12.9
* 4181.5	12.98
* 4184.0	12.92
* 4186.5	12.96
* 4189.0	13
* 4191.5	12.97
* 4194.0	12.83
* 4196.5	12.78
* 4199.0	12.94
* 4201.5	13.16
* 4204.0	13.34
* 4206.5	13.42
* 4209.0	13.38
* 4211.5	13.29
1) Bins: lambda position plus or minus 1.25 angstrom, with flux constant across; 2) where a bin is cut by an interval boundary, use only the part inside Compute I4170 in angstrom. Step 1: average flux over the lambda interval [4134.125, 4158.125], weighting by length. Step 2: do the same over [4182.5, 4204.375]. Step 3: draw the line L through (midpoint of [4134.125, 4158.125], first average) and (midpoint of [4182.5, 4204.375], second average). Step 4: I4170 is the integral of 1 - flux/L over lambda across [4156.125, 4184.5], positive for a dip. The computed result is 0.7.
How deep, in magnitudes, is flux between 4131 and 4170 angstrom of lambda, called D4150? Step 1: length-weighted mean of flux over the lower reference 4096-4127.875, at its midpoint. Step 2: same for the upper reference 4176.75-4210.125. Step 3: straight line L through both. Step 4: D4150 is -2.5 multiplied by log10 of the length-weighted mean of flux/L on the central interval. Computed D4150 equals -0.03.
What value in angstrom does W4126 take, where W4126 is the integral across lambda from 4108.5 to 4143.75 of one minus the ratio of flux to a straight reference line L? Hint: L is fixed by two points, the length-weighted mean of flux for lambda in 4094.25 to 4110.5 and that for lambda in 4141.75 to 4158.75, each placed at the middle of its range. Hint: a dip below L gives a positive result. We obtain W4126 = 0.7 angstrom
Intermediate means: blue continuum 13.3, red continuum 13.7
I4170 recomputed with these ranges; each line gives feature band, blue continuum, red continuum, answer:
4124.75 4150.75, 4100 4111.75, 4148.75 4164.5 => -0.3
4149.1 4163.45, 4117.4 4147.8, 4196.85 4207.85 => -0.2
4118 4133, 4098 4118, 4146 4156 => 0.3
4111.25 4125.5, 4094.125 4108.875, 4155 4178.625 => 0.3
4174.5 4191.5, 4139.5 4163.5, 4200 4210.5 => 0.7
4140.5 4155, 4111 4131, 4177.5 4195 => -0.8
